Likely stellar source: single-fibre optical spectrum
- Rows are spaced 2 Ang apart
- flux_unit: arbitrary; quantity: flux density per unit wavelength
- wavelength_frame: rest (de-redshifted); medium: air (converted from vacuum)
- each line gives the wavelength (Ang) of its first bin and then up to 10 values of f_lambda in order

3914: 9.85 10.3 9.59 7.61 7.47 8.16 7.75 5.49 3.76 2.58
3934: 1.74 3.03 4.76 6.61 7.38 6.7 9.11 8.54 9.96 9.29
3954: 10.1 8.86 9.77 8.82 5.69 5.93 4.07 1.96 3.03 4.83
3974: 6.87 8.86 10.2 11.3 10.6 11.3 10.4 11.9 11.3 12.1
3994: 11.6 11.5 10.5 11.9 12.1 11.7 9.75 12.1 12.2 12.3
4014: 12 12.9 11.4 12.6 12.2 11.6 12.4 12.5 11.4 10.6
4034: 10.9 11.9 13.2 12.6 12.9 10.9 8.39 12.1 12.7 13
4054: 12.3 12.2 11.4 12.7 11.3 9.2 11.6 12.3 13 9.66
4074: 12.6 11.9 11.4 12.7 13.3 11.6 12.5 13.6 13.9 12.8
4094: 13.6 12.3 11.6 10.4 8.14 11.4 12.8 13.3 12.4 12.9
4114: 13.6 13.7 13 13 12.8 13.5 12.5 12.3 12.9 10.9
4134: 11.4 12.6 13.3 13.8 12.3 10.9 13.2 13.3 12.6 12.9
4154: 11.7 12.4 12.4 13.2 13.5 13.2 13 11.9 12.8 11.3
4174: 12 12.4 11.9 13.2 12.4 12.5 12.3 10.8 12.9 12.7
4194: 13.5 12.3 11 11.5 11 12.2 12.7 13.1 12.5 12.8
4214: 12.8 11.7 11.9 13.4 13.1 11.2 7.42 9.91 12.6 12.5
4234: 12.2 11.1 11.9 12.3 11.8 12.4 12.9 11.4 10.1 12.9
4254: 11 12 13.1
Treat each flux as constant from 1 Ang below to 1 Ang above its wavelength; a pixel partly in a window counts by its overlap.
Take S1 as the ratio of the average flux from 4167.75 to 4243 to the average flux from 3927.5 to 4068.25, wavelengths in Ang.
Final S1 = 1.2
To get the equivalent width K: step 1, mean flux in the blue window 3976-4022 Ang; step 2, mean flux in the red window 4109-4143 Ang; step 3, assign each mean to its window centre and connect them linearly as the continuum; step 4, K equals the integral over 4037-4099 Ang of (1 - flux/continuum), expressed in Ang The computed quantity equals 0.38 Ang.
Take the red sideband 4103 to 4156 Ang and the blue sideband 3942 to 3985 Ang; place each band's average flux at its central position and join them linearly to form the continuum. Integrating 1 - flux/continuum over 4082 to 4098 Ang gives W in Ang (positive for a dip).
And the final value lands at -1.8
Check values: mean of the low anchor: 7.88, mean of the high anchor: 12.6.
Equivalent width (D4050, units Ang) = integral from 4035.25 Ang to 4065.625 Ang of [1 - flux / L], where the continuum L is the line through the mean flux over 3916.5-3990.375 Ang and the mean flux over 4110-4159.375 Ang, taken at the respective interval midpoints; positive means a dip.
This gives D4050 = -4.7 Ang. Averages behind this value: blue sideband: 7.43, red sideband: 12.7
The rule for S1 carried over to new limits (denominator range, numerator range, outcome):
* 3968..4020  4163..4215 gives 1.18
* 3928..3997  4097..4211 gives 1.60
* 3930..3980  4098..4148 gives 1.86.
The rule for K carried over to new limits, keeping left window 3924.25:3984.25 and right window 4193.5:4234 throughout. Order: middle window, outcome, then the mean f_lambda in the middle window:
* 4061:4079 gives -4.5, 11.4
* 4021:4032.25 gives -4.8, 11.9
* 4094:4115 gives -4.6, 12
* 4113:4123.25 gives -3.2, 13.2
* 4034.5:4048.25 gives -4.9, 11.7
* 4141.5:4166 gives -4.2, 12.7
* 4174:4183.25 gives -1.0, 12.4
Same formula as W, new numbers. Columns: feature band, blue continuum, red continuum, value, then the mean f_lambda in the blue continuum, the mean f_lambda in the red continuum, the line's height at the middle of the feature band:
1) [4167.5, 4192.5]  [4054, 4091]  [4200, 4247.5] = -0.5 Ang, 12.1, 12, 12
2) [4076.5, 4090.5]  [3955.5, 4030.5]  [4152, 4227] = -2.0 Ang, 10.1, 12.2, 11.1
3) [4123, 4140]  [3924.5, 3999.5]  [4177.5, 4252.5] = -3.0 Ang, 7.82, 12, 10.6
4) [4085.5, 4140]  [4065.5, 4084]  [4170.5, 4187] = -1.7 Ang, 12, 12.3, 12.1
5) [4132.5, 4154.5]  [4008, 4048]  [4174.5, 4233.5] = -1.0 Ang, 11.8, 12.1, 12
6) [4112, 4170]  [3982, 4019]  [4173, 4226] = -3.3 Ang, 11.6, 12.2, 12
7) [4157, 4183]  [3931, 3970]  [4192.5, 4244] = -3.8 Ang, 6.48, 12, 11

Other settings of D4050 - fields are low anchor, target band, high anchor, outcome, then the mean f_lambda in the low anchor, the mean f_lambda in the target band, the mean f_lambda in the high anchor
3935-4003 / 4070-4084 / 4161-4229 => -2.3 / 8.55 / 12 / 12.1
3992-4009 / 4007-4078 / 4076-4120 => 0.0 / 11.4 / 11.8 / 12.4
